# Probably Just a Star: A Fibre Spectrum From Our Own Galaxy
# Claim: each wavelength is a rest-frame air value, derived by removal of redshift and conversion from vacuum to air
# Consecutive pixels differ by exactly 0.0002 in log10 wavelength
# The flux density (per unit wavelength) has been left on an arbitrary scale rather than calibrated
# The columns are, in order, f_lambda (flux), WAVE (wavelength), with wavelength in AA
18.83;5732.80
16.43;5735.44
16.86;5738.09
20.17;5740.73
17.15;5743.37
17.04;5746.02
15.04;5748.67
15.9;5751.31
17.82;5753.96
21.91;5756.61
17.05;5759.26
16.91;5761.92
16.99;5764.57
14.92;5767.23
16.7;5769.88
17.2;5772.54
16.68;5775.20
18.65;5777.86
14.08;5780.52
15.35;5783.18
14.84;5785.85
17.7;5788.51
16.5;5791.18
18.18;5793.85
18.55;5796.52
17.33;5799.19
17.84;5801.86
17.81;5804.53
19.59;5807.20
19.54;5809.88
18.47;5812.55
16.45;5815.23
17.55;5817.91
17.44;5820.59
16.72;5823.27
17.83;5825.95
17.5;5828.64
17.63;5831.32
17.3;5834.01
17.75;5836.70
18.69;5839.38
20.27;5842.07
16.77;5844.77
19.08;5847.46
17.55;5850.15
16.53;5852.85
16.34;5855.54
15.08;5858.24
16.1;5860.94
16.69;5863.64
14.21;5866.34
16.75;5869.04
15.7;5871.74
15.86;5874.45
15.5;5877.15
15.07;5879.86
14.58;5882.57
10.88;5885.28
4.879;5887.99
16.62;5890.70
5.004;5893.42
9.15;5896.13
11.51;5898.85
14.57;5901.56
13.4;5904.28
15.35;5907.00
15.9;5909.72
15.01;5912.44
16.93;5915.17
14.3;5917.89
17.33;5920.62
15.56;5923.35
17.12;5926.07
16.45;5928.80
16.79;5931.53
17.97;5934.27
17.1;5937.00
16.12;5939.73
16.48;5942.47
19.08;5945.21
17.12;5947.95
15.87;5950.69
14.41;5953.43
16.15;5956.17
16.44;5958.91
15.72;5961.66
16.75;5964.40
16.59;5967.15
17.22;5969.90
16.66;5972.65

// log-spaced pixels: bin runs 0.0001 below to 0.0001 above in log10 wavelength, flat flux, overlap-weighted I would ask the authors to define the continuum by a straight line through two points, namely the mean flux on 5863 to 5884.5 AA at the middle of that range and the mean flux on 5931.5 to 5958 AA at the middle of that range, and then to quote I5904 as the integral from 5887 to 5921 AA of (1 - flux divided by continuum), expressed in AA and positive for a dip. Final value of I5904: 6.2 AA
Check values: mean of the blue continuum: 15.4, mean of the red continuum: 16.7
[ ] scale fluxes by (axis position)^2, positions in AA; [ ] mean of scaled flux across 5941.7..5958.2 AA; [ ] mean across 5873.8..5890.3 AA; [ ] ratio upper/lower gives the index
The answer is 1.3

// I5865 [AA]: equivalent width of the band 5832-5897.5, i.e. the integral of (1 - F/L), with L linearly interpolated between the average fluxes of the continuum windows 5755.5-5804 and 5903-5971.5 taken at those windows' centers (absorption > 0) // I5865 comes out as 6.1 AA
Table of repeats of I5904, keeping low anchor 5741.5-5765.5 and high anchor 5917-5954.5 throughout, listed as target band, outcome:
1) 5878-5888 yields 2.6 AA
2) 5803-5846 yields -2.2 AA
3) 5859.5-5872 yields 0.7 AA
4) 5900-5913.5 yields 1.6 AA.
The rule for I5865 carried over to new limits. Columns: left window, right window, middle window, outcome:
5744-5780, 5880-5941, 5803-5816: -1.84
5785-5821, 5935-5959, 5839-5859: -0.21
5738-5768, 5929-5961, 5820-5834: -0.26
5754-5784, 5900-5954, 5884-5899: 6.26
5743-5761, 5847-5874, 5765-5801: 0.84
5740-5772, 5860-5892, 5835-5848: -2.77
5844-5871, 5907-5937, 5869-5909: 8.54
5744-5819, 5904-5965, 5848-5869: 0.66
